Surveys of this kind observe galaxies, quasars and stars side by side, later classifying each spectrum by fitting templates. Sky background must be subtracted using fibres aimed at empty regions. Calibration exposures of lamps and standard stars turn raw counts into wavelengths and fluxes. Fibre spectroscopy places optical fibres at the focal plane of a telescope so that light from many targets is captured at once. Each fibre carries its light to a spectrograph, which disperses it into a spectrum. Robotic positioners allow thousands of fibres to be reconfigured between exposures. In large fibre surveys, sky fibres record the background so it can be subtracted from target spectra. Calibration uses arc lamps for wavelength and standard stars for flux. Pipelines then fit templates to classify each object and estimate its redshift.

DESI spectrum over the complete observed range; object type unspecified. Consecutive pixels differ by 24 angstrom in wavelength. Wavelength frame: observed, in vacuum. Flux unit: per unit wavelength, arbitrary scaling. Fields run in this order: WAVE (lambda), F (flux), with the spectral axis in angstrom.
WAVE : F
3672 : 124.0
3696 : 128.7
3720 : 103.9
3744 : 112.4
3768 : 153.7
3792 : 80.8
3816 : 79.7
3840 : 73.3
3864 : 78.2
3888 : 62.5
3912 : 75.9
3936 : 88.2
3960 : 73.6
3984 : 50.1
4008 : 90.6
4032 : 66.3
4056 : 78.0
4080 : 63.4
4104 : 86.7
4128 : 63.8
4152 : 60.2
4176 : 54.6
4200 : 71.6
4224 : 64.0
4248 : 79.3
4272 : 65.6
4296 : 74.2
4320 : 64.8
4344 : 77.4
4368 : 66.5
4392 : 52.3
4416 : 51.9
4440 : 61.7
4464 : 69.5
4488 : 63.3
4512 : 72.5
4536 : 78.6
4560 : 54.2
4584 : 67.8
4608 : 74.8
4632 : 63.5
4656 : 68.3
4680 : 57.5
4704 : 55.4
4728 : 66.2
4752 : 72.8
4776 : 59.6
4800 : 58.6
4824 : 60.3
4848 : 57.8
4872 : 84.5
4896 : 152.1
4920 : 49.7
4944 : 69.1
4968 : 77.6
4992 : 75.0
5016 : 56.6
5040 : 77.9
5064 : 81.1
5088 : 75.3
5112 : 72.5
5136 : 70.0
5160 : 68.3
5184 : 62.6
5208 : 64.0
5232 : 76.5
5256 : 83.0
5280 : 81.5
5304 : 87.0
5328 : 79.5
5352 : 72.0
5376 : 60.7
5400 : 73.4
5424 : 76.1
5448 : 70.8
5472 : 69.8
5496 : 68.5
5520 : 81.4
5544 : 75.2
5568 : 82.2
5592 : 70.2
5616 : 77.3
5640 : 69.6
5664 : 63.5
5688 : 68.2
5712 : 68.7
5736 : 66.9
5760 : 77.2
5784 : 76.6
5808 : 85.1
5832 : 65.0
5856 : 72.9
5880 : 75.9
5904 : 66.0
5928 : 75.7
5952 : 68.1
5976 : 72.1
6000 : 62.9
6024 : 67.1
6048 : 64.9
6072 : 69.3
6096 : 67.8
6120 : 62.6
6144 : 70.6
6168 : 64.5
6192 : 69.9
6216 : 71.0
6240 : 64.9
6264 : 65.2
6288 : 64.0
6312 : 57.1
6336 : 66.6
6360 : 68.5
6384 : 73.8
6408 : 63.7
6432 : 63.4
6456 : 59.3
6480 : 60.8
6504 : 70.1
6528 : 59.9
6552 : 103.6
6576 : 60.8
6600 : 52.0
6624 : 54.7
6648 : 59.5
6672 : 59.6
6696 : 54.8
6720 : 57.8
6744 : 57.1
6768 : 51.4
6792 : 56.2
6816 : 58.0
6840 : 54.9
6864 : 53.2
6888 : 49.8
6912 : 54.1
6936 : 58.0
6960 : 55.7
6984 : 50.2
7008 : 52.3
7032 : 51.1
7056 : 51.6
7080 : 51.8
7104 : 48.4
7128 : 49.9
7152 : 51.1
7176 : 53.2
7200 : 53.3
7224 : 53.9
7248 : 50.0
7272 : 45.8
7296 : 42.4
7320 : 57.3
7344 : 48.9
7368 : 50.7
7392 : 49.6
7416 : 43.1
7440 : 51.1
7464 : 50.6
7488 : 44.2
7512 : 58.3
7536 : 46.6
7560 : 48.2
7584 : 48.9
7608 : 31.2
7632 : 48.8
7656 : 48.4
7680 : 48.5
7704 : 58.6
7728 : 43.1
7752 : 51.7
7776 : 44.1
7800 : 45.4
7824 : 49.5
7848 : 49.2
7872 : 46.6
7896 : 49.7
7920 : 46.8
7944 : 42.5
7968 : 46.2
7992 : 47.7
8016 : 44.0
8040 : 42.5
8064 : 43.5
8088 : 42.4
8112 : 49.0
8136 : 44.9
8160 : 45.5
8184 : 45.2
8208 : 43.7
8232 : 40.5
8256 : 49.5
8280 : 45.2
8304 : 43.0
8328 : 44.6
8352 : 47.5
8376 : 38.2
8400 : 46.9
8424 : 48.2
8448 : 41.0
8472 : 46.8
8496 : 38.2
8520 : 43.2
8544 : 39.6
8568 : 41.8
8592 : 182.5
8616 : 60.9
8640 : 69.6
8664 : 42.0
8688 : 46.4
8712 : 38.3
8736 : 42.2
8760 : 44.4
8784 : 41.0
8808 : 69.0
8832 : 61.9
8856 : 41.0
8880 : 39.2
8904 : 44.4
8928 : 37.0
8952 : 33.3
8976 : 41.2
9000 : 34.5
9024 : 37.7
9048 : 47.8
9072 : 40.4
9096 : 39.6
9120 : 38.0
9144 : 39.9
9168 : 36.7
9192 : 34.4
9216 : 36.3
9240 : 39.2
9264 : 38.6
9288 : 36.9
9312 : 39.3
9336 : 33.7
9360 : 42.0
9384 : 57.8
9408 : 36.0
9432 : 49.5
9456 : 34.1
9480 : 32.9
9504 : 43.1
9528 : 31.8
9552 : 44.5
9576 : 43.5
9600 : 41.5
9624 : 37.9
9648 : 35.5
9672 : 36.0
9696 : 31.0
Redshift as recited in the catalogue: 0.31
